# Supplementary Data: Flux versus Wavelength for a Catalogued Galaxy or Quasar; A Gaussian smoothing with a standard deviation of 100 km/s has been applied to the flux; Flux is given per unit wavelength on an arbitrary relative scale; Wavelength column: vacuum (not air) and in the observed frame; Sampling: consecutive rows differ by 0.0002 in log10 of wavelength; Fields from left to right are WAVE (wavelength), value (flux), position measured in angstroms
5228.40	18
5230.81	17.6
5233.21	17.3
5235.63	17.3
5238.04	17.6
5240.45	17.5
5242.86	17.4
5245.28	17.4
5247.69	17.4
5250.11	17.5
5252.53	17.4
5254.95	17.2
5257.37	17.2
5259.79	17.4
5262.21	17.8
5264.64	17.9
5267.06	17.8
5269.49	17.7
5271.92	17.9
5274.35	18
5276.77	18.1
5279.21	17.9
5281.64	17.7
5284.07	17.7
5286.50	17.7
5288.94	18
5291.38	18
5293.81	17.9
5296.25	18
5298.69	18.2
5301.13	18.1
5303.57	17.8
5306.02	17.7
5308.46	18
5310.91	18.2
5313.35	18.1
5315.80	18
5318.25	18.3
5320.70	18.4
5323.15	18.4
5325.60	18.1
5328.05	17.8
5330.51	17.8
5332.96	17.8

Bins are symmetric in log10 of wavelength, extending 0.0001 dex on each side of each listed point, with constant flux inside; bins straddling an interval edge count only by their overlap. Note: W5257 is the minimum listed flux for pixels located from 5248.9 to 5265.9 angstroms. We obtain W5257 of 17.2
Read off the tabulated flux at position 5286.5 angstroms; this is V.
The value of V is 17.7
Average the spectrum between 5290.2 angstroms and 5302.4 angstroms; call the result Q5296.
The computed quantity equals 18.1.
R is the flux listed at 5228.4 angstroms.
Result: 18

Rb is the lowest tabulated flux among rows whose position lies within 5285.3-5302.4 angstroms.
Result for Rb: 17.7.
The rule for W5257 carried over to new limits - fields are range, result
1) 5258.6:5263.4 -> 17.4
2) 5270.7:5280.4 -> 17.9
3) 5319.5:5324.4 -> 18.4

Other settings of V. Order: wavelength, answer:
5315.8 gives 18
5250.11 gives 17.5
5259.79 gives 17.4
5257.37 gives 17.2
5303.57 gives 17.8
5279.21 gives 17.9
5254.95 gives 17.2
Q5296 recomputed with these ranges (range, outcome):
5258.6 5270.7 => 17.7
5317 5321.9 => 18.3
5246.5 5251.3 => 17.4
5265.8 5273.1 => 17.8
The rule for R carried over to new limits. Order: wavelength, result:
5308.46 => 18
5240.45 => 17.5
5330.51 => 17.8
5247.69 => 17.4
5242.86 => 17.4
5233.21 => 17.3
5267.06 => 17.8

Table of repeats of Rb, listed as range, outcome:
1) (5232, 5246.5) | 17.3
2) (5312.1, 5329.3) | 17.8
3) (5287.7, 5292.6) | 18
